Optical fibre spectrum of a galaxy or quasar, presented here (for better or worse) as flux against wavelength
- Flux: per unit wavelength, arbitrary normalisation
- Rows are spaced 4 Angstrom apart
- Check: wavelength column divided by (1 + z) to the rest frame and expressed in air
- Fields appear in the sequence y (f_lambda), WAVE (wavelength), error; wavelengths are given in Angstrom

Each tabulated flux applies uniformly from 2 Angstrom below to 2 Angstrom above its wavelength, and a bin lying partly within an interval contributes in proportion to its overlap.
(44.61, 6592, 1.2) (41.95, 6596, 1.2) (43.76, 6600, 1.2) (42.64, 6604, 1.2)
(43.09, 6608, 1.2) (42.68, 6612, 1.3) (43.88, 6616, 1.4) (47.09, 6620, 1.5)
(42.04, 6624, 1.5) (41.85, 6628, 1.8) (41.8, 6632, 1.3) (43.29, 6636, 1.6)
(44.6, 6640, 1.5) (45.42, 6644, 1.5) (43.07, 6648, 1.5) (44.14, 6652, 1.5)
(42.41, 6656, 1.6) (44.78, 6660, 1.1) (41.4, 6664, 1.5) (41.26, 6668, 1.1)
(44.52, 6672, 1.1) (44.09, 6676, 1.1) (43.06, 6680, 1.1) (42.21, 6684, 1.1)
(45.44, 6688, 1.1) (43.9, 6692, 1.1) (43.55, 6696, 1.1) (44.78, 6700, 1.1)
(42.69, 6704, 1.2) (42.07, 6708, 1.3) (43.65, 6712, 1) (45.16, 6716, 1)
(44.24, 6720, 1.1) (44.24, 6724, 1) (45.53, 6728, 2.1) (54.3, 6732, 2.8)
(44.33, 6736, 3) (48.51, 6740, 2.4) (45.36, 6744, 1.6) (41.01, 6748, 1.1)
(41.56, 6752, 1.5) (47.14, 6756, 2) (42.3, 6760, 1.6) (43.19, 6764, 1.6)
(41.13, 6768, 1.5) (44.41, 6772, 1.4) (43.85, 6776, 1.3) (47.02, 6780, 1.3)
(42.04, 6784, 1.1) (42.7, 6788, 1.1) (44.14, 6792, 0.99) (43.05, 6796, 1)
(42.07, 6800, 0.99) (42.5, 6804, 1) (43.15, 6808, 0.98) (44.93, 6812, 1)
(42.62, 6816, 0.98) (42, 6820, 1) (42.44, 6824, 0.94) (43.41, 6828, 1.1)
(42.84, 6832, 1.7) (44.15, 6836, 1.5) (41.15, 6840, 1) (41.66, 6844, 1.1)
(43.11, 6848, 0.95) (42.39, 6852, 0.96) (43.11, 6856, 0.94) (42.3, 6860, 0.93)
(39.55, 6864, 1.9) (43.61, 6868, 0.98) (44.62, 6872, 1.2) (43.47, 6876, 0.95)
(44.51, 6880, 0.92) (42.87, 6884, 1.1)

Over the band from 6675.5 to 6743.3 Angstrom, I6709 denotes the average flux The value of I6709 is 44.8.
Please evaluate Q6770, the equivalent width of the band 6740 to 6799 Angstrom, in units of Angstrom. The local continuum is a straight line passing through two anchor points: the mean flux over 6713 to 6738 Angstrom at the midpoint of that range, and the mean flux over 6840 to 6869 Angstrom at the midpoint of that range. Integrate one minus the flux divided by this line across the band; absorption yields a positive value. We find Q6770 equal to 1.53 Angstrom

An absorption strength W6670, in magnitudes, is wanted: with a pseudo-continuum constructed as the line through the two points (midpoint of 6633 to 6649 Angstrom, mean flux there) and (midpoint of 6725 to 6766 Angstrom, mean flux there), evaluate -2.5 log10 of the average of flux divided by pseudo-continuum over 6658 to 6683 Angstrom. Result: 0.03 mag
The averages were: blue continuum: 44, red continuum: 45.3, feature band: 43.1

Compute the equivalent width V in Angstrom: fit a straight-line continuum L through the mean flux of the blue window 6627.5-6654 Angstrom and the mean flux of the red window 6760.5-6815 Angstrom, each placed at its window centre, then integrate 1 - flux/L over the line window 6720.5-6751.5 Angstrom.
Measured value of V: -1.74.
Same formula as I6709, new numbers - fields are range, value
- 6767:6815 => 43.4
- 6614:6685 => 43.4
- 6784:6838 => 43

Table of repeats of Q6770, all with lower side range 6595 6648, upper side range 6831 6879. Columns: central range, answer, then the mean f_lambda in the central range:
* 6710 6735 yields -1.75 Angstrom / 46.1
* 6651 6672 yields 0.19 Angstrom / 42.9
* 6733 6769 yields -0.99 Angstrom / 44.2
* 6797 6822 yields -0.03 Angstrom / 42.9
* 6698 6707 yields -0.08 Angstrom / 43.5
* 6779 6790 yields -0.19 Angstrom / 43.6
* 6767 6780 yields -0.28 Angstrom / 43.9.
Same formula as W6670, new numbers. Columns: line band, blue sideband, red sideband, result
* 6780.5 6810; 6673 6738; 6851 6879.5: 0.01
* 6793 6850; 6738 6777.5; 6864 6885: 0.02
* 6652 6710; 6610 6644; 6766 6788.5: 0.01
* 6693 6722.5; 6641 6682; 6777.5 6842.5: -0.01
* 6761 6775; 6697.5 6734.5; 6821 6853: 0.03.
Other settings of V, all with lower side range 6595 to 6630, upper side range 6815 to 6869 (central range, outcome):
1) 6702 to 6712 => 0.1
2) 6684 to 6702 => -0.5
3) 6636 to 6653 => -0.4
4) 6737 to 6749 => -0.7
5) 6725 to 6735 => -1.4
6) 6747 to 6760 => -0.2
